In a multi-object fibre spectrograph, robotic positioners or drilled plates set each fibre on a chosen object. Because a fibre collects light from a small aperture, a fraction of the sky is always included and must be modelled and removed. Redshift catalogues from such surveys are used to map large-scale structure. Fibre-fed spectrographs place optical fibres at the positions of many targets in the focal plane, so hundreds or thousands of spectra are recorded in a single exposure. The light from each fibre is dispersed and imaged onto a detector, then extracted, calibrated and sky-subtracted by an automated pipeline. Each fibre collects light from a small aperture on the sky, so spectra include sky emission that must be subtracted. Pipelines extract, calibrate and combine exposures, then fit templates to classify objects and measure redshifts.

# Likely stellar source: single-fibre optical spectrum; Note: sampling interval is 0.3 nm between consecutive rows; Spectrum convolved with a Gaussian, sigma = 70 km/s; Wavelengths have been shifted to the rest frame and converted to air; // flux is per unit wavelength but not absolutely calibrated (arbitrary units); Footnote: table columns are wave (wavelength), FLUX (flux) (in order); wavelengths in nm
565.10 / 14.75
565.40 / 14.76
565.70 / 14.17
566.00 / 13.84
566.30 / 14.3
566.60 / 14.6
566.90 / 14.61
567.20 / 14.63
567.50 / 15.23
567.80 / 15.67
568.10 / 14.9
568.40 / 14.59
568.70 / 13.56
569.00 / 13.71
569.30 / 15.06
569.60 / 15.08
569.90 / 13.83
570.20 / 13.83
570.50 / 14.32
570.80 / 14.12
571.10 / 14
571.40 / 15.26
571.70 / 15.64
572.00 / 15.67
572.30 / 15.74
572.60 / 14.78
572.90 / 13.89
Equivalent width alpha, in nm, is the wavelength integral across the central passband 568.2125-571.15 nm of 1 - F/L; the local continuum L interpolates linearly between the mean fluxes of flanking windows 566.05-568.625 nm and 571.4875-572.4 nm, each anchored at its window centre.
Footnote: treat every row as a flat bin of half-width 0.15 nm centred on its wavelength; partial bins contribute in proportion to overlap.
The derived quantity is 0.19 nm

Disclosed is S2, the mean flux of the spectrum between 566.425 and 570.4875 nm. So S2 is 14.6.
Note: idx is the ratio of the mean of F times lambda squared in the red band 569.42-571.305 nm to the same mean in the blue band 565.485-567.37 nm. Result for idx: 1.0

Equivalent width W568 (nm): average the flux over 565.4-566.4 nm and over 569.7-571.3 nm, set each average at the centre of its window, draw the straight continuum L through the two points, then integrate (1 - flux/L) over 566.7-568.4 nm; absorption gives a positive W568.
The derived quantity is -0.10 nm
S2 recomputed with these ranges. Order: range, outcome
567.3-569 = 14.7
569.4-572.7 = 14.8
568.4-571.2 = 14.2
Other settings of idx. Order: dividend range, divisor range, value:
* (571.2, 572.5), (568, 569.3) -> 1.10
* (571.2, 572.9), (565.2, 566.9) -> 1.08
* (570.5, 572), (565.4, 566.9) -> 1.05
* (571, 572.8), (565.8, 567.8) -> 1.06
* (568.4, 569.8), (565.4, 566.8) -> 1.01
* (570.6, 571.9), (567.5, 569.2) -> 1.02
